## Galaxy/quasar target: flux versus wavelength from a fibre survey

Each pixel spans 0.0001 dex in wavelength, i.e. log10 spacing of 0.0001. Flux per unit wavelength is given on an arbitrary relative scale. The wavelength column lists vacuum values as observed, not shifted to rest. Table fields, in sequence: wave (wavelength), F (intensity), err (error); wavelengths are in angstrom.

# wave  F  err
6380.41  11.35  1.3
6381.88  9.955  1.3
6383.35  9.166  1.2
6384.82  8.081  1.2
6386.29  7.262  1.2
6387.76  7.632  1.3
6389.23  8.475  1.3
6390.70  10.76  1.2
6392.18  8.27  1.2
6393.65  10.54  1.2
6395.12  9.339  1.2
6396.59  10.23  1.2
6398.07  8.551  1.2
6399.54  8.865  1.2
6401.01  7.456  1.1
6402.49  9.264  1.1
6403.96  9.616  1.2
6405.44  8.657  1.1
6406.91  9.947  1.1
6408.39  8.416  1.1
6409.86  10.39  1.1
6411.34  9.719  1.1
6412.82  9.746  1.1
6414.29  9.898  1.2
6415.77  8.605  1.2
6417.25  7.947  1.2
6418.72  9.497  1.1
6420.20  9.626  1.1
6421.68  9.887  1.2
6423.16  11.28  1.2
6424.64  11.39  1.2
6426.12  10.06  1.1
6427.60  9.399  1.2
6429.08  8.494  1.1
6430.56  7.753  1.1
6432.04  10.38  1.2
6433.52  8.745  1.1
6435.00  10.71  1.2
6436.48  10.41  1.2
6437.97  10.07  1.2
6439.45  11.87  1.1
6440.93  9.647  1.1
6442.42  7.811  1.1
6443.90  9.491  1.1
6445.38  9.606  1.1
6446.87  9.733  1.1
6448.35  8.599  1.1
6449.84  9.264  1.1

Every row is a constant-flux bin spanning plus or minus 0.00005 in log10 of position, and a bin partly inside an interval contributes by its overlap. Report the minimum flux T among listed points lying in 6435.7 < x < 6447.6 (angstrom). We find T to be 7.811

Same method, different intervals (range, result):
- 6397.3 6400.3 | 8.551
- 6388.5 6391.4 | 8.475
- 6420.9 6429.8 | 8.494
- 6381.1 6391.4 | 7.262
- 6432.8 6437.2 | 8.745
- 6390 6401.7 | 7.456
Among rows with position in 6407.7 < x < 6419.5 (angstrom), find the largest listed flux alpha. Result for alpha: 10.39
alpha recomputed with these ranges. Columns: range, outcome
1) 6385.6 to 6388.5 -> 7.632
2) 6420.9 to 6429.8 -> 11.39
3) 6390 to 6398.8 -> 10.76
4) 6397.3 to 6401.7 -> 8.865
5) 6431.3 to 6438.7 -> 10.71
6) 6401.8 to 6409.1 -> 9.947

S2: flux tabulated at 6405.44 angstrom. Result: 8.657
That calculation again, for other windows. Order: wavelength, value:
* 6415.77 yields 8.605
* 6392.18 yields 8.27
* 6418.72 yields 9.497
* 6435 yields 10.71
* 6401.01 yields 7.456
